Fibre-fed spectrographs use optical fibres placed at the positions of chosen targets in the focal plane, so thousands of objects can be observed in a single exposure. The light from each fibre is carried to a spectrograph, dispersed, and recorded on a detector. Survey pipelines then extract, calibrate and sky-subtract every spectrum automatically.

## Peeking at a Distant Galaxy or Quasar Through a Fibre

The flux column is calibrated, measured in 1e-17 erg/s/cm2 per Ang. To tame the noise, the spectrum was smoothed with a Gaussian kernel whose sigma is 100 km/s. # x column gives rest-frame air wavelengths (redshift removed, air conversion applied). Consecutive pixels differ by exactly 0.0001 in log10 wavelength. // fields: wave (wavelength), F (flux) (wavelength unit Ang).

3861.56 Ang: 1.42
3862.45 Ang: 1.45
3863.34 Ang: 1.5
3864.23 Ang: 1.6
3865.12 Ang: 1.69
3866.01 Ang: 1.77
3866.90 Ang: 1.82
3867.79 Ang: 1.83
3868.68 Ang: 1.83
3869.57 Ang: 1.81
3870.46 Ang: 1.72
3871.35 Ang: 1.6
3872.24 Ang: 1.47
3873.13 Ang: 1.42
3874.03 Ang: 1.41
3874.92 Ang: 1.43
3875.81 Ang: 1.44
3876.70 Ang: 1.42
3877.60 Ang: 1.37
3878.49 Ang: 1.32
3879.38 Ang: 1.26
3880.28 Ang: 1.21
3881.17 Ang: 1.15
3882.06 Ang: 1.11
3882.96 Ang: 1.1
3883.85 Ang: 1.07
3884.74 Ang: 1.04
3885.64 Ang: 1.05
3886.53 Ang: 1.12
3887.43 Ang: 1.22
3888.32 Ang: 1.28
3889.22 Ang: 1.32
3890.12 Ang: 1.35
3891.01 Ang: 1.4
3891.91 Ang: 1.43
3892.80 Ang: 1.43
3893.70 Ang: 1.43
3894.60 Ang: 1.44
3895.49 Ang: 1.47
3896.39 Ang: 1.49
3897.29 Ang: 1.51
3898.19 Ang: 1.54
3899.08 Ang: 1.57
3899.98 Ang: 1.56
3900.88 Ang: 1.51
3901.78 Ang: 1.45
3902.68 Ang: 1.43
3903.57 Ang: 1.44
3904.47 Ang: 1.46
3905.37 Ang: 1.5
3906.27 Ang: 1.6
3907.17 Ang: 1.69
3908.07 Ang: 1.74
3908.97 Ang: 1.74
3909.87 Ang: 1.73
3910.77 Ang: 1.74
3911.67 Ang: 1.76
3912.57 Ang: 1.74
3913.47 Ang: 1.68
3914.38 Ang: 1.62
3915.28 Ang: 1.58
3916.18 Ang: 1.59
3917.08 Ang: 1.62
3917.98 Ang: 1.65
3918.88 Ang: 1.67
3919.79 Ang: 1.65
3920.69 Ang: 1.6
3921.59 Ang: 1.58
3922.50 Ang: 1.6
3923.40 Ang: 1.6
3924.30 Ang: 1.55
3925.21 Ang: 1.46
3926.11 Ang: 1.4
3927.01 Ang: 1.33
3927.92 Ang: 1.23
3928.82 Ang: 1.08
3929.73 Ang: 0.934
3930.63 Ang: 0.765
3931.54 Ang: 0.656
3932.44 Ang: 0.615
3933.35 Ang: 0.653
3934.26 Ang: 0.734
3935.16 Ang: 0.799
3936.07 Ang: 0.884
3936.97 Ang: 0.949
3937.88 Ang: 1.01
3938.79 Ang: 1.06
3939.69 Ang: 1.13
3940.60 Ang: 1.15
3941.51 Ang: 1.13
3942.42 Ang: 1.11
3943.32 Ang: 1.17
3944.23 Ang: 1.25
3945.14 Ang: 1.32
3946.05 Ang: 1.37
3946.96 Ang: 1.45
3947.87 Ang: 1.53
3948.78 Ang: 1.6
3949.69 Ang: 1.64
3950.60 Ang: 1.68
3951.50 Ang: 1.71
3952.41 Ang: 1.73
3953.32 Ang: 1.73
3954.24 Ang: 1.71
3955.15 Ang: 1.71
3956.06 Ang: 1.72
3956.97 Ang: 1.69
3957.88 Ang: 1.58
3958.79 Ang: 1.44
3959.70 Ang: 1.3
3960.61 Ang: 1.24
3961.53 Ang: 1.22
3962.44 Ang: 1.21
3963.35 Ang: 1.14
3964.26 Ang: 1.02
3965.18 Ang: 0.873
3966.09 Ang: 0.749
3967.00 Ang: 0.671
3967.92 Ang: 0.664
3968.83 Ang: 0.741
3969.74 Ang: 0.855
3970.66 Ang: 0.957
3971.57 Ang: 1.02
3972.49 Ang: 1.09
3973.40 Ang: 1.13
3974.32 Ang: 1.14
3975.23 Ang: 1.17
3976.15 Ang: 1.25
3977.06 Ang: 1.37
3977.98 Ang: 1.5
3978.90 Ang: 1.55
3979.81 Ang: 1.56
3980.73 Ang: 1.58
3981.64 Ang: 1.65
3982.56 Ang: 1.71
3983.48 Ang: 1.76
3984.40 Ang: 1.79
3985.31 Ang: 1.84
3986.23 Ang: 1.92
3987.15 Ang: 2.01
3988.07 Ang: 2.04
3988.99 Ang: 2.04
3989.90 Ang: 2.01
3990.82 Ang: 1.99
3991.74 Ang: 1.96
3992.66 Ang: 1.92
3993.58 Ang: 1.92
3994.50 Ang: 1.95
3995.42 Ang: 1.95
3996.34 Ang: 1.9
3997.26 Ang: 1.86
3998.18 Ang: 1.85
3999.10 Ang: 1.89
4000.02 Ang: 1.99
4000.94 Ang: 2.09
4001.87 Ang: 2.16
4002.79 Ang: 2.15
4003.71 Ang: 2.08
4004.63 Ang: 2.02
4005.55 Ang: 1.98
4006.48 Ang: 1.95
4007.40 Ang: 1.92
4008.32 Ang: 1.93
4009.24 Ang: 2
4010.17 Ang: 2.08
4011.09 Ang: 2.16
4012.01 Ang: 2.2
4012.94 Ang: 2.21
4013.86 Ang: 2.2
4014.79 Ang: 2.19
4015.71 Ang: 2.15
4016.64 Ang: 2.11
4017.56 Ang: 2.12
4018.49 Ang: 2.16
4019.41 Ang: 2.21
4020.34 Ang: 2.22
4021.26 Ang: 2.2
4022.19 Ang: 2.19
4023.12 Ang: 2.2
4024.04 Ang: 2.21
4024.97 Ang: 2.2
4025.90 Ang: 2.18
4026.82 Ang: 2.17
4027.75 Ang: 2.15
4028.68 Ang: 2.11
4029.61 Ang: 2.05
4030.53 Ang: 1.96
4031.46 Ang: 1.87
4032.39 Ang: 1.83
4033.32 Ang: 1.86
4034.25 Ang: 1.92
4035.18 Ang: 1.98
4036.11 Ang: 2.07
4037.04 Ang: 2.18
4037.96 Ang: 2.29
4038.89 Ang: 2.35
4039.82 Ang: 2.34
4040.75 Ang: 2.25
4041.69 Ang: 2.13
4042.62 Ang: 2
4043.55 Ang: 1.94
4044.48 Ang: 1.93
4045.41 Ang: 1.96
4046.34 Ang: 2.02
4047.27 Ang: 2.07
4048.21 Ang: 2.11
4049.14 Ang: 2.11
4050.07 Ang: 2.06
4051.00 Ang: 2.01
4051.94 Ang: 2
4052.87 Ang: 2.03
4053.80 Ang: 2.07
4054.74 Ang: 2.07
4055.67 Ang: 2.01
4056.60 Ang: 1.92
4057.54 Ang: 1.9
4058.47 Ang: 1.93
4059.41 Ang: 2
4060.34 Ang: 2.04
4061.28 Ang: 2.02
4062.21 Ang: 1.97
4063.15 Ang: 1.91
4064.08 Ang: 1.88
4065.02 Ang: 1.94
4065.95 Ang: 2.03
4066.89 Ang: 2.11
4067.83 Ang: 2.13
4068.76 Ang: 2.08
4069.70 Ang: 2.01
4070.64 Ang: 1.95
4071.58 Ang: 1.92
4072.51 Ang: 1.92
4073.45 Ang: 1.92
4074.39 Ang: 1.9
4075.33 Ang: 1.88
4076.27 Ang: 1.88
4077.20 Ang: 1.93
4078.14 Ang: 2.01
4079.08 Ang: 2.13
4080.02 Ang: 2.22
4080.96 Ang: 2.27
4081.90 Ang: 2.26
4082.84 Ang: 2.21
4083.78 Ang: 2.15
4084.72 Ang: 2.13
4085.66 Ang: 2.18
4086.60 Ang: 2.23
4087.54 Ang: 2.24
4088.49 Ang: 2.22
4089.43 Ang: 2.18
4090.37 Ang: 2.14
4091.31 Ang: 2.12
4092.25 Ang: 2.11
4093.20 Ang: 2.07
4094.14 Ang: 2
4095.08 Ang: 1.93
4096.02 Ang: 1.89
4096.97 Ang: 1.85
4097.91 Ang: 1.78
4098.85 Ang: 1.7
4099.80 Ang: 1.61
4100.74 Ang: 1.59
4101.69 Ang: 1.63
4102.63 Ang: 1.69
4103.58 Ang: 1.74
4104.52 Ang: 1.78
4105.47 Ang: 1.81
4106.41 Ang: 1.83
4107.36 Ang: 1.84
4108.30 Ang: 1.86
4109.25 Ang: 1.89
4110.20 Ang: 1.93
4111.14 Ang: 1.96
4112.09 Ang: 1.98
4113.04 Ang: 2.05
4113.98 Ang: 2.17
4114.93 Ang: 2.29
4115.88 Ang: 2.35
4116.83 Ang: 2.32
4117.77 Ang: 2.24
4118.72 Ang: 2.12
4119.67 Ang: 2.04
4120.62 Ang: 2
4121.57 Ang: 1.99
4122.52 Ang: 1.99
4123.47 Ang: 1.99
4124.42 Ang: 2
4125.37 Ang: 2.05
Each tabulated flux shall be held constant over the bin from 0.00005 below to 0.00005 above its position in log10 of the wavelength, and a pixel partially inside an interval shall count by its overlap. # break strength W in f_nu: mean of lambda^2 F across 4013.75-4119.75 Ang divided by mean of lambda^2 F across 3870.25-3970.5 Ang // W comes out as 1.63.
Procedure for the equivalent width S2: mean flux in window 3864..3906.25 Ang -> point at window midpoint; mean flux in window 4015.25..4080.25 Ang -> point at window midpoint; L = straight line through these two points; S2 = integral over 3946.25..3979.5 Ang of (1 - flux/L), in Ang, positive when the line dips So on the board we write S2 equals 8.1 Ang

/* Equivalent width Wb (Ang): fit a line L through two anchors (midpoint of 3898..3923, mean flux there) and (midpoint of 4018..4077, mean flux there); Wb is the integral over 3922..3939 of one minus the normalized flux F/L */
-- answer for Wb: 6.1 Ang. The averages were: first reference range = 1.61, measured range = 1.07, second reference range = 2.05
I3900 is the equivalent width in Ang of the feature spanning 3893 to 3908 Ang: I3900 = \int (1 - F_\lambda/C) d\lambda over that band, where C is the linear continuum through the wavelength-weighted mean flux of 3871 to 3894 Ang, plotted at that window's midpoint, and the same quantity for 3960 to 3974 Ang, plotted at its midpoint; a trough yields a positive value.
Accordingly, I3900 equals -3.4 Ang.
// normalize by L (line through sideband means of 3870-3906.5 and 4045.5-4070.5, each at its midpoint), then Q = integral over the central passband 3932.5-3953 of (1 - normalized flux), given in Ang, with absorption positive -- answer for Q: 4.7 Ang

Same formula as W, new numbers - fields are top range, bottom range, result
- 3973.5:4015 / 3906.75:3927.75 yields 1.20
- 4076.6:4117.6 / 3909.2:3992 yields 1.56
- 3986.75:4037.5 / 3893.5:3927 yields 1.37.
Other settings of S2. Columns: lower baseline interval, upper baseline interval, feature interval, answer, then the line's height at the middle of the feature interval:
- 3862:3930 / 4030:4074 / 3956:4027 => 3.64 Ang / 1.81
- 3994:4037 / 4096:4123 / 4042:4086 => -0.68 Ang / 1.99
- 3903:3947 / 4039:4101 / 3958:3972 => 4.64 Ang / 1.53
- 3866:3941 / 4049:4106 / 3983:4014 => -4.95 Ang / 1.71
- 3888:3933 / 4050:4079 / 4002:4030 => -4.70 Ang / 1.82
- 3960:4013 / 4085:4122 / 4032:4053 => -3.11 Ang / 1.8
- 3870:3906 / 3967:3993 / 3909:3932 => -1.00 Ang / 1.42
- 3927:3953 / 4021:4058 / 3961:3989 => 3.35 Ang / 1.48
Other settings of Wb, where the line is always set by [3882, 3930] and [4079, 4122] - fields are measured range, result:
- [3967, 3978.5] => 4.13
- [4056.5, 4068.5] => -0.50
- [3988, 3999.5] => -1.54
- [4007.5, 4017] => -1.88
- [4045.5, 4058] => -1.00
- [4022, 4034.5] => -1.75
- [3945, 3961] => 0.28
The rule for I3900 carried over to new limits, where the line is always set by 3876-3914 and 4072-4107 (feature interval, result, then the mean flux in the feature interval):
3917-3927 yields -0.44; 1.57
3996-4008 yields -1.80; 1.99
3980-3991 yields -1.10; 1.85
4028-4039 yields -1.29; 2.03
